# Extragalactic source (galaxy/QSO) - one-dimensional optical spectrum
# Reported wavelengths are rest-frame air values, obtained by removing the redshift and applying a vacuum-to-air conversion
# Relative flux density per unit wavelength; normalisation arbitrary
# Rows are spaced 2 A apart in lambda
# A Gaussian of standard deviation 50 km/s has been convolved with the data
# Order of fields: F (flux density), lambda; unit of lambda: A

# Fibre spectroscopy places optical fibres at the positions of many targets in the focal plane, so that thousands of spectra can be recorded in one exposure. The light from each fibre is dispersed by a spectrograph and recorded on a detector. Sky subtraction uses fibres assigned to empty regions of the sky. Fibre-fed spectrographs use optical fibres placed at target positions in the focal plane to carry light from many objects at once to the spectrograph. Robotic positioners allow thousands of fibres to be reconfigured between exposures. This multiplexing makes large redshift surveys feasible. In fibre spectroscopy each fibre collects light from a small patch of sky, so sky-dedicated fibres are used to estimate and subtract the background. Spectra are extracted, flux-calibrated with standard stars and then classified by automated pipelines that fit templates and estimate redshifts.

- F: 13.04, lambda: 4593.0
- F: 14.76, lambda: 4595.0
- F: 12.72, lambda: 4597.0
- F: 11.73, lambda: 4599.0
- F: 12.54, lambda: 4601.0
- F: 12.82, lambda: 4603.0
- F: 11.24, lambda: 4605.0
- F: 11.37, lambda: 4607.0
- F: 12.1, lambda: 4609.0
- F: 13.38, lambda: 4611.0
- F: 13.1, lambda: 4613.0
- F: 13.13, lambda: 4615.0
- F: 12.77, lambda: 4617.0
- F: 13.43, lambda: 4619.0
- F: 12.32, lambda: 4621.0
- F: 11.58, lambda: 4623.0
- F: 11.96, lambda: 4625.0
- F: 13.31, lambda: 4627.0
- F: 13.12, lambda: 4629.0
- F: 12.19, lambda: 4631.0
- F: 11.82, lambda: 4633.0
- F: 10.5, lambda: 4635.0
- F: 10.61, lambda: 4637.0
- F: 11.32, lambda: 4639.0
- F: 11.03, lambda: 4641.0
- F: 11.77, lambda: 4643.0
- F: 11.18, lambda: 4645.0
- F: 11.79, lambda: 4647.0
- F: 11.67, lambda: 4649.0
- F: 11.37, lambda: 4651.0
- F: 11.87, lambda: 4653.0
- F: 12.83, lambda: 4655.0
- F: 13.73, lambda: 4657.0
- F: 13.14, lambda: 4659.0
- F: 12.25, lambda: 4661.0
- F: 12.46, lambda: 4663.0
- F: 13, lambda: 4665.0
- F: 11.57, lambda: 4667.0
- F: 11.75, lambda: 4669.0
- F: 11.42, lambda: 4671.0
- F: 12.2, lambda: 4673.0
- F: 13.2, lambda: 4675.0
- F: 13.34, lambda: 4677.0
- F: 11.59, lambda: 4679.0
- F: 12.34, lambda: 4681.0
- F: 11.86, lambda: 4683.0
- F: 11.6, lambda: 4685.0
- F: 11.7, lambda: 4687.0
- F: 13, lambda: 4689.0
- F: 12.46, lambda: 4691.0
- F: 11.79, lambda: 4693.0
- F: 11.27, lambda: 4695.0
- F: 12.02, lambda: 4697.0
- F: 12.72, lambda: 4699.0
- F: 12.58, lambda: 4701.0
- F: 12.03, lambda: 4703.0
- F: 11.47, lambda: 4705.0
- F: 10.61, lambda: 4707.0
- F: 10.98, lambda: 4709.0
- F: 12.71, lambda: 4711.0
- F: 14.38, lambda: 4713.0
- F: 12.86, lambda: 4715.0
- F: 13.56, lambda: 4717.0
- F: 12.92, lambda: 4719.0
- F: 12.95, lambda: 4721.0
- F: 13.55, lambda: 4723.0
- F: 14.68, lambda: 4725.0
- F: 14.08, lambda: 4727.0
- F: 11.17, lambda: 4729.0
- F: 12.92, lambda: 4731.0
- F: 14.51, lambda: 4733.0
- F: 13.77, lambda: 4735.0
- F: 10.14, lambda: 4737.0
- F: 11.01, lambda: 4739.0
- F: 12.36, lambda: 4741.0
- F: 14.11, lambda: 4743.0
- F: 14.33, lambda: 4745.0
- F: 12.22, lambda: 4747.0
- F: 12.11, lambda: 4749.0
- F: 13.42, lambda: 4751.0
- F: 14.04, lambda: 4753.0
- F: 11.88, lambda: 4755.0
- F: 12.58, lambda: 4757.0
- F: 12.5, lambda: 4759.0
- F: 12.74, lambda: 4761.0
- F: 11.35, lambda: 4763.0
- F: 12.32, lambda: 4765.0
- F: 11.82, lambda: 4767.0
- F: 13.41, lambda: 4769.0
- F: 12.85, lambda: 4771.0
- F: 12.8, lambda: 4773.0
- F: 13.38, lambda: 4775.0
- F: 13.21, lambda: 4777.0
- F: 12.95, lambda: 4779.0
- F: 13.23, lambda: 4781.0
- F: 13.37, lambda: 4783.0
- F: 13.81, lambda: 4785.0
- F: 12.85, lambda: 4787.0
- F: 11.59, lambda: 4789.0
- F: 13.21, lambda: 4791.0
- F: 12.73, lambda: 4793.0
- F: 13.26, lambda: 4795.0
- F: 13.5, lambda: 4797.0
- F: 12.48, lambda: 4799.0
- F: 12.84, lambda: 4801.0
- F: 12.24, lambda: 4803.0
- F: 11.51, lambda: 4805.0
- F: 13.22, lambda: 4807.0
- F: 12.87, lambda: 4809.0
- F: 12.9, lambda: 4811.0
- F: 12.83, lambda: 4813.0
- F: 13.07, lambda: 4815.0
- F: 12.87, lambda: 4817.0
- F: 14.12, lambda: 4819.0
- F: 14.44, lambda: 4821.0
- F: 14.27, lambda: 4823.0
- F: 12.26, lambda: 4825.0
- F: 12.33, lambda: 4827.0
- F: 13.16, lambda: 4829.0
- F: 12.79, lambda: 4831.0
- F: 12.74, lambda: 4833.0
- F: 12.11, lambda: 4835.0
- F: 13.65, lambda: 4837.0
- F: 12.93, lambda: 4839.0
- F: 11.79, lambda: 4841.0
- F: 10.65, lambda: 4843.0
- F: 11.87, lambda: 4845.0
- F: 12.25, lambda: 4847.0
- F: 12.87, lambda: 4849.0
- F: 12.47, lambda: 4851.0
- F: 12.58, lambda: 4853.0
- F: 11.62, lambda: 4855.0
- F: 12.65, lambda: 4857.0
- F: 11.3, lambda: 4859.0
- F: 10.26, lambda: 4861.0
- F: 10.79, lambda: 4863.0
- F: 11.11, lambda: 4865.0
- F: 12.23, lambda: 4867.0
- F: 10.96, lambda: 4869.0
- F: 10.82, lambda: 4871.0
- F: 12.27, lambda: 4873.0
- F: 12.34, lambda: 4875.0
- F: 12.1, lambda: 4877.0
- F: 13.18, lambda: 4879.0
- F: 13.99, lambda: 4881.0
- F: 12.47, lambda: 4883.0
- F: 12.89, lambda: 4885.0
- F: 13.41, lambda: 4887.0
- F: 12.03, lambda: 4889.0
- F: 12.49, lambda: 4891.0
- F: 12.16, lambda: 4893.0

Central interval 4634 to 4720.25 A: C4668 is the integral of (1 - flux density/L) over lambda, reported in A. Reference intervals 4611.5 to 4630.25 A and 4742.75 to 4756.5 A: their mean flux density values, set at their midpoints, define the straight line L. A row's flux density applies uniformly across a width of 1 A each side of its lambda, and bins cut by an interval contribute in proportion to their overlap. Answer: 5.3 A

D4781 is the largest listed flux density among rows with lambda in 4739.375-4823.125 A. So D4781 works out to 14.44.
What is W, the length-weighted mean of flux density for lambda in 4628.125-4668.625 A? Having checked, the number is 12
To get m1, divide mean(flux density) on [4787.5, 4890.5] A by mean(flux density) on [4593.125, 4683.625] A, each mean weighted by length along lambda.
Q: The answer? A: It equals 1.02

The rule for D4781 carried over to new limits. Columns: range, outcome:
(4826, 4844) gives 13.65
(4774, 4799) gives 13.81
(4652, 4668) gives 13.73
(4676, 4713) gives 14.38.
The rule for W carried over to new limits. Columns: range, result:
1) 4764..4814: 12.8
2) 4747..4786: 12.8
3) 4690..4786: 12.7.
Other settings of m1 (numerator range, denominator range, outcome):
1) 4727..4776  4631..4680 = 1.06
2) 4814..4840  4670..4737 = 1.05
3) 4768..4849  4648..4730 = 1.04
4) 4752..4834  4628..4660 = 1.09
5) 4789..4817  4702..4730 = 1.01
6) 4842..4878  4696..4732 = 0.93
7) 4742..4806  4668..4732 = 1.03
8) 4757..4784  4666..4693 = 1.05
